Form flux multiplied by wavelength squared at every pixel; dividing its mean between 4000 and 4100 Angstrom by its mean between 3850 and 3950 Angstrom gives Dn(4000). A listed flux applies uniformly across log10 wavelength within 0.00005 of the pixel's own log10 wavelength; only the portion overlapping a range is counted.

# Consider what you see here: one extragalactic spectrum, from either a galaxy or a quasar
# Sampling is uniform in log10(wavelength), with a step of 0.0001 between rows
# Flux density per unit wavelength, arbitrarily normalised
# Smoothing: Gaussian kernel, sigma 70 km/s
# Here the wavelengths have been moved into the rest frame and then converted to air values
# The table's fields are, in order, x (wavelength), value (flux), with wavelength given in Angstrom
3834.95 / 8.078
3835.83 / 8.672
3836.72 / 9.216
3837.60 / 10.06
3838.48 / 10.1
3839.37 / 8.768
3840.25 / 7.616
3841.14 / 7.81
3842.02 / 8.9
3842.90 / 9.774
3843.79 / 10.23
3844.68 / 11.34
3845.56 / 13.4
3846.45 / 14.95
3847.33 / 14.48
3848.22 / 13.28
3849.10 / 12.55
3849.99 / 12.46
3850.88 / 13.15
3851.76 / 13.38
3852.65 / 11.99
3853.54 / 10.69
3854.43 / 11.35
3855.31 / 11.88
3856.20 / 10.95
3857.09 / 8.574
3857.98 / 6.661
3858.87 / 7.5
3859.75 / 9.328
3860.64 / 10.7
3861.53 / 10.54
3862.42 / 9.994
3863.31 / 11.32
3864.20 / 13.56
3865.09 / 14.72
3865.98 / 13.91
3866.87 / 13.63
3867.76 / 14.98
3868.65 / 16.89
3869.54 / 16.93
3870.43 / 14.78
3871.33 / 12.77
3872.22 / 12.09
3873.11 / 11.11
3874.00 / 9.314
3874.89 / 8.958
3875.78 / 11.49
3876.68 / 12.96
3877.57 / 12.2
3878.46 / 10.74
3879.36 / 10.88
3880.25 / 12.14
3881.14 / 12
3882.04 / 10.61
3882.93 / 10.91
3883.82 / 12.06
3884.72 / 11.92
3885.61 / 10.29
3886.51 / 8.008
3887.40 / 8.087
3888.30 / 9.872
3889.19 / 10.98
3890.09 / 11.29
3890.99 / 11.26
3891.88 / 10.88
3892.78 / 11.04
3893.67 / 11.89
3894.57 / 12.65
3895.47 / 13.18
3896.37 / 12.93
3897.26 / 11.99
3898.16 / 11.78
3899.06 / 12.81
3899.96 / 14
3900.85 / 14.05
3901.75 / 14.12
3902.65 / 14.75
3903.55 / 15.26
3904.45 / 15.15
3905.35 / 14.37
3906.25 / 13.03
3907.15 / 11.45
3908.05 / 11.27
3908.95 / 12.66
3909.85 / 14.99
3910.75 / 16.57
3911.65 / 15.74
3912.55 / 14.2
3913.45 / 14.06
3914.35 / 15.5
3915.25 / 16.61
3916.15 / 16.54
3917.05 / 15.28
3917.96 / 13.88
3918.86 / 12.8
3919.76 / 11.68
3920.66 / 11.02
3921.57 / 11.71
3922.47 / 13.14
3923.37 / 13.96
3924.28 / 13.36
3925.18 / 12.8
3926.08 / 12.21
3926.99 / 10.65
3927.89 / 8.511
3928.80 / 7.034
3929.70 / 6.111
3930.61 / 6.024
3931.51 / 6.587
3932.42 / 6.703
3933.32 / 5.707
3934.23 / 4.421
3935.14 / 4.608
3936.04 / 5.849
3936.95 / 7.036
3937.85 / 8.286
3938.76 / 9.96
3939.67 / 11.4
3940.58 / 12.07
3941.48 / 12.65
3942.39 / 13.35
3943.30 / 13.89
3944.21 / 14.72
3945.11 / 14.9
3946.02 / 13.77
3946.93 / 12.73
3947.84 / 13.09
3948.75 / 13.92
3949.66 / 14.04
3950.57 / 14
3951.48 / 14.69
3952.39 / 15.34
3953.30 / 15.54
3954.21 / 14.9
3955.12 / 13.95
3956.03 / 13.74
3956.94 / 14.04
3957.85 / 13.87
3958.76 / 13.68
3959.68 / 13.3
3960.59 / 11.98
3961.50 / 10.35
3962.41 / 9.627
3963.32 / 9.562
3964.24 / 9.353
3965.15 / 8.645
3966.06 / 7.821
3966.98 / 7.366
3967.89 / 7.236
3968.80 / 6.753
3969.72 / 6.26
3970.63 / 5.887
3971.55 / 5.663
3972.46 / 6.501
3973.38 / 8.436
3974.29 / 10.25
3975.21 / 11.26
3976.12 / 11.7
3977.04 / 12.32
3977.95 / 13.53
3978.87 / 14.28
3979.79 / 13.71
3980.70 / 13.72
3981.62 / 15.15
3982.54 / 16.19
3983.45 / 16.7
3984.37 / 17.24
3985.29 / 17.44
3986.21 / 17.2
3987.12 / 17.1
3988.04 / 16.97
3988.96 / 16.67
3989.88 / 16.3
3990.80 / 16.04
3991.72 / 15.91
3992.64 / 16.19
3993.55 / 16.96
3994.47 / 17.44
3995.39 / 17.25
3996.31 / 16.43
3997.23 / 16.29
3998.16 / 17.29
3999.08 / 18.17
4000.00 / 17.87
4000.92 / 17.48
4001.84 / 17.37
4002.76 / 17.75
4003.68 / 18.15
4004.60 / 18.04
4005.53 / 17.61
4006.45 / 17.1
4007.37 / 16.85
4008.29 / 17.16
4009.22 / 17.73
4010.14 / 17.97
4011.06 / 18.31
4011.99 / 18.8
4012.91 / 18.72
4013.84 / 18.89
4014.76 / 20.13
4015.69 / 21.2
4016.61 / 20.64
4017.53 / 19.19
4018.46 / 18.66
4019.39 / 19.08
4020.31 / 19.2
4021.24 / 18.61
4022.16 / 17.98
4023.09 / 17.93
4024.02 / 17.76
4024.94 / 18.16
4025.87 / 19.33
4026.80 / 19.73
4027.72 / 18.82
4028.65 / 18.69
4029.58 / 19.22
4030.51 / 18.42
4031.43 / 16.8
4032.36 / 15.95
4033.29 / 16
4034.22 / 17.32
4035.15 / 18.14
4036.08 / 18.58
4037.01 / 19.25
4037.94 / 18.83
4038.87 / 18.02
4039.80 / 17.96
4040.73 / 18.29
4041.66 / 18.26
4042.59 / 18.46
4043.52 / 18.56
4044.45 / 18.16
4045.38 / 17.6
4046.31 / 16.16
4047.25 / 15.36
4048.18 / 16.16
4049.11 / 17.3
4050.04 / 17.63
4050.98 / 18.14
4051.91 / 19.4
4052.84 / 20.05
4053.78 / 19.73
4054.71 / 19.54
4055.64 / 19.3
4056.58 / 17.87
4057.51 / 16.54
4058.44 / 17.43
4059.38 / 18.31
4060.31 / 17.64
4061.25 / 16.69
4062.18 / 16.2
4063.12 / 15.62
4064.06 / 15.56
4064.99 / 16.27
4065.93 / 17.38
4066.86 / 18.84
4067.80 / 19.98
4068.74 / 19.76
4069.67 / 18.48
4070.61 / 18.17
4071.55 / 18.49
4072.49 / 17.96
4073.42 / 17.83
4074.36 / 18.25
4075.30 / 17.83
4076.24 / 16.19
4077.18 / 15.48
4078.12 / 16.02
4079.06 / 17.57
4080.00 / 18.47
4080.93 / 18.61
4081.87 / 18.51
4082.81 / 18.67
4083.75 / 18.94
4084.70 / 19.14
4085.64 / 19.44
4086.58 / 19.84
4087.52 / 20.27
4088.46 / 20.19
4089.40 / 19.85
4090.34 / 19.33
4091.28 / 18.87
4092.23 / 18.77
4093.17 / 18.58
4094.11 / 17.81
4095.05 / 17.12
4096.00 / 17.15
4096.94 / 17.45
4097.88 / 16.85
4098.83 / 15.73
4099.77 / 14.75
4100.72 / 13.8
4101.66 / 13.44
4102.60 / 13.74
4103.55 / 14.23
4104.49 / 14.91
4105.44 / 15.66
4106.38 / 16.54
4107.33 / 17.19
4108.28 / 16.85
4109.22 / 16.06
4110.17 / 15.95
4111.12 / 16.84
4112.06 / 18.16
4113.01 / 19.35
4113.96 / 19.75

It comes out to 1.7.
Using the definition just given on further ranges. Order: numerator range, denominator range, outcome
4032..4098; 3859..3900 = 1.67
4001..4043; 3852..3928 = 1.59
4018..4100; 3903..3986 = 1.61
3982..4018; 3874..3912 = 1.53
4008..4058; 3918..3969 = 1.73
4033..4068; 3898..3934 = 1.54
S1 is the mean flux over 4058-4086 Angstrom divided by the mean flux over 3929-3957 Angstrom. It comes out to 1.59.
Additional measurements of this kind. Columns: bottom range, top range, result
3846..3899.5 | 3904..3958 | 1.04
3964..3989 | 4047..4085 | 1.51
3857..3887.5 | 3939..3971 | 1.03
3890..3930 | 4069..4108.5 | 1.35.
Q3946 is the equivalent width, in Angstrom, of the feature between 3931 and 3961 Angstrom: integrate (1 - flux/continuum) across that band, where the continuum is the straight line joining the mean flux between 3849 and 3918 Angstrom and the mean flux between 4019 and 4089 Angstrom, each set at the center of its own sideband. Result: 5.71 Angstrom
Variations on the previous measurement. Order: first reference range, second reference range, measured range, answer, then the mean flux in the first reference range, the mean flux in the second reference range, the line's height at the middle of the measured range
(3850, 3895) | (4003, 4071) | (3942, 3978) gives 8.3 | 11.5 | 18.1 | 15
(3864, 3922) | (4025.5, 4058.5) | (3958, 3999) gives 7.7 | 12.8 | 18.1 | 15.8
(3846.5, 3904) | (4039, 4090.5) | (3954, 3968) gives 3.3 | 12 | 18.1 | 14.7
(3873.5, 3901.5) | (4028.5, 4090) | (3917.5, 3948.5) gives 6.2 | 11.4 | 18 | 13.2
